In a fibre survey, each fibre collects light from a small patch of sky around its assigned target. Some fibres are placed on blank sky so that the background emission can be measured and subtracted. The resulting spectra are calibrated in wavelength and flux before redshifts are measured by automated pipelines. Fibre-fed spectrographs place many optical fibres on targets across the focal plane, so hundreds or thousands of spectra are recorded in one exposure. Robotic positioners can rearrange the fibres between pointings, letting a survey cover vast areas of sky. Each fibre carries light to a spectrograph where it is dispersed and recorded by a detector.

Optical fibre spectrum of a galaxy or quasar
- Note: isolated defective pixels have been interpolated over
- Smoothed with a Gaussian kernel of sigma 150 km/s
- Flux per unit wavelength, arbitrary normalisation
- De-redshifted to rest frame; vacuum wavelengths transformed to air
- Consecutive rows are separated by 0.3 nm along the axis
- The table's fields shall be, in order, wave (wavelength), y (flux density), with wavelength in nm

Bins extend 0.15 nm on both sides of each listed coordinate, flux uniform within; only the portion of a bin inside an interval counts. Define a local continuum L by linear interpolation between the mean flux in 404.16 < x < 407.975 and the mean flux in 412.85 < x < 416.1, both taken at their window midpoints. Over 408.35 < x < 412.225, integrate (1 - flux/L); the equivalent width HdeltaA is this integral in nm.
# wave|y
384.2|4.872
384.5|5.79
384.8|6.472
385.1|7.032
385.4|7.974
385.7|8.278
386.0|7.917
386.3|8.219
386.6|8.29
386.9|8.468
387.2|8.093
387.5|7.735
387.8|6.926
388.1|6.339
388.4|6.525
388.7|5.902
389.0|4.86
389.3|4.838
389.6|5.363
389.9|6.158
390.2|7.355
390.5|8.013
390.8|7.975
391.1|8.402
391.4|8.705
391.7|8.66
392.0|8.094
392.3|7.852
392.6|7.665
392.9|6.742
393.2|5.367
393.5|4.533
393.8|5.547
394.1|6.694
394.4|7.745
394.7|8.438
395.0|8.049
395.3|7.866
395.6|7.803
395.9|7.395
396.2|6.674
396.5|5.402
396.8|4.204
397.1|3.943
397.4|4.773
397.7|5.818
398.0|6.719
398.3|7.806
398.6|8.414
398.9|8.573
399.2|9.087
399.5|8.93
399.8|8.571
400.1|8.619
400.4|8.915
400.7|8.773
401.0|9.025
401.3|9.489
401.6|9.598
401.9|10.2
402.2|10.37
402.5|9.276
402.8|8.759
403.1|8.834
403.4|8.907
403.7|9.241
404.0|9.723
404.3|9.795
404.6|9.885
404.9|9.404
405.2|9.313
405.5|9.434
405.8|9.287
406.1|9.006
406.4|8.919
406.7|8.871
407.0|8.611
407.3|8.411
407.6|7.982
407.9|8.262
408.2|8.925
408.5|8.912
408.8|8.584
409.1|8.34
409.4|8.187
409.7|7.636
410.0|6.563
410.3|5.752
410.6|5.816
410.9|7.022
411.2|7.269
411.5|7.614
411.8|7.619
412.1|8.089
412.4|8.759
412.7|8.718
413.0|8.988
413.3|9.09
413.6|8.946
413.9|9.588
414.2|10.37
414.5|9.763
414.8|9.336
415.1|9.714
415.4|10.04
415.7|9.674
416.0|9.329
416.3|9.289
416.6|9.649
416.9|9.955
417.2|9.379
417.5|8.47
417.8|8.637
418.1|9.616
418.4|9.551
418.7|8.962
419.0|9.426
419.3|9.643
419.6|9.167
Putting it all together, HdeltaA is 0.75 nm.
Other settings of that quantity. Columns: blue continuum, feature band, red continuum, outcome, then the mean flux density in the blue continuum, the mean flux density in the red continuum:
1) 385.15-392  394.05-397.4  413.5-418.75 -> 0.52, 7.33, 9.47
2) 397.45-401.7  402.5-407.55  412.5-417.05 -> -0.22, 8.35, 9.49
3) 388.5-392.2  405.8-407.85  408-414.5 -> -0.19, 7.03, 8.17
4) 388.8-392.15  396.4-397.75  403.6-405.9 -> 0.57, 7.11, 9.52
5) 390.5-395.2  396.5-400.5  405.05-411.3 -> 0.27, 7.39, 8.15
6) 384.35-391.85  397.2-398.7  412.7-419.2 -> 0.27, 7.21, 9.4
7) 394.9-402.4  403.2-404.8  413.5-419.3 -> -0.23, 7.81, 9.47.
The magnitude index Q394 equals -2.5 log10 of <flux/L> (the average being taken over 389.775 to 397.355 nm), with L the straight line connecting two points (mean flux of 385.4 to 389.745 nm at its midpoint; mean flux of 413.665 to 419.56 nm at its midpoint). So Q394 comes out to 0.078 mag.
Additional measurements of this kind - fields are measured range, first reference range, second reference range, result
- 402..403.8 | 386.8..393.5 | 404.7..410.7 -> -0.16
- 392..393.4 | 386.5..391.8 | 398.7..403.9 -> 0.11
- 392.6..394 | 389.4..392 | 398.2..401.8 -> 0.33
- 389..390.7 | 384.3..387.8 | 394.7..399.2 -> 0.17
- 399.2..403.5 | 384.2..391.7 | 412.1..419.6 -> -0.12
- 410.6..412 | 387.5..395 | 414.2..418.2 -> 0.23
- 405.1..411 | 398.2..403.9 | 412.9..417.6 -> 0.13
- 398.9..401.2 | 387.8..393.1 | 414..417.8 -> -0.11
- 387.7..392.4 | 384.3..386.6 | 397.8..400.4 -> 0.11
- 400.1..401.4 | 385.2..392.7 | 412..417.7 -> -0.09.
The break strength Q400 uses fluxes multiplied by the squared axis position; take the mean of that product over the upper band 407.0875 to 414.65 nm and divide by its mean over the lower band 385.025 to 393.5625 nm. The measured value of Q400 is 1.27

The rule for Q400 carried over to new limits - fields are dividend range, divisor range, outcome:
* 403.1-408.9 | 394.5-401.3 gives 1.25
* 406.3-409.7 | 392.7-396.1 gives 1.31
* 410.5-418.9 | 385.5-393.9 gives 1.42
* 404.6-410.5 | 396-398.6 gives 1.52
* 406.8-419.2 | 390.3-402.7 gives 1.22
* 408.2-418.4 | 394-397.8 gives 1.45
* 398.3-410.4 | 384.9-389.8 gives 1.37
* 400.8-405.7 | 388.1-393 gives 1.43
